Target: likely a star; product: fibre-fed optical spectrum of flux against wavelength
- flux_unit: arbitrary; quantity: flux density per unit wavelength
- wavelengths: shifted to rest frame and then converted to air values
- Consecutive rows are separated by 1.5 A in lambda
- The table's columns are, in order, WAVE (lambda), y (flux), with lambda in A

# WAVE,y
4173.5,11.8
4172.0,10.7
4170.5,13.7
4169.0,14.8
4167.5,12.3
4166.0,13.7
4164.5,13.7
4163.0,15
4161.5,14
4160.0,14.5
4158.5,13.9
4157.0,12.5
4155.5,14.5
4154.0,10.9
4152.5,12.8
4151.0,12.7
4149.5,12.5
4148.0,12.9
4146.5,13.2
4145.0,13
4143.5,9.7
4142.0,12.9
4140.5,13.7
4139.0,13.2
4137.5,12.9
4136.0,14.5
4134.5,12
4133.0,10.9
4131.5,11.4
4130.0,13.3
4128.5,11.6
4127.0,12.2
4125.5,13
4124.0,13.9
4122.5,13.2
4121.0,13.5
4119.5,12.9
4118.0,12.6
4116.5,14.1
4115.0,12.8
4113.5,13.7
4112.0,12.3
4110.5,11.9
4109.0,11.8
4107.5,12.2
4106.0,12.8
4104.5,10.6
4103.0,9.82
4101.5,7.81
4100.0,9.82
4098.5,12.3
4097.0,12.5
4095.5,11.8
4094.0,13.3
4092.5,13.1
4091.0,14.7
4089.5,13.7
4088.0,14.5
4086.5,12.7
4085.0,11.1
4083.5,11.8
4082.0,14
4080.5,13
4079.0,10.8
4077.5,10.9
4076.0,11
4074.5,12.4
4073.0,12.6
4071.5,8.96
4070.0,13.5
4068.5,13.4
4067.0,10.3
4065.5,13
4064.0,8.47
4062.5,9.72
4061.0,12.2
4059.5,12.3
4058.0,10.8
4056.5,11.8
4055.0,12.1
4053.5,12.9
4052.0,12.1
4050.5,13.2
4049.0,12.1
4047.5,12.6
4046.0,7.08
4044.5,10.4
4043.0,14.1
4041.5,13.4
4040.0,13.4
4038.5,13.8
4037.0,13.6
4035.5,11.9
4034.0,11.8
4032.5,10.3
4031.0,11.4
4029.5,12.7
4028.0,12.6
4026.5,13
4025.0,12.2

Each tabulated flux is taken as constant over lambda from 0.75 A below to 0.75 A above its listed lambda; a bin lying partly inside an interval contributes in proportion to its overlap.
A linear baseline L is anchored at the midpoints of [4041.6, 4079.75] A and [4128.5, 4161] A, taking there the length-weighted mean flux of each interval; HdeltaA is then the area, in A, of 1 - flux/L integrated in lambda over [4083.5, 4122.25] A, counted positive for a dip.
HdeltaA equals -0.6 A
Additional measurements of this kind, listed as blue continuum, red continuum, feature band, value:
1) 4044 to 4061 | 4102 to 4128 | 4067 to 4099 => -1.0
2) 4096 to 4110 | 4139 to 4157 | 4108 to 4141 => -2.7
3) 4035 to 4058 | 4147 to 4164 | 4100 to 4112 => 1.7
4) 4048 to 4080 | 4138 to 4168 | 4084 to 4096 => -1.0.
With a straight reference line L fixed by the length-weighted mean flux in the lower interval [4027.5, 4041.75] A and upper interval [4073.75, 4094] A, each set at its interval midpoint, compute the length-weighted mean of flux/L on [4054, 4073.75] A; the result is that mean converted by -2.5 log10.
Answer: 0.10 mag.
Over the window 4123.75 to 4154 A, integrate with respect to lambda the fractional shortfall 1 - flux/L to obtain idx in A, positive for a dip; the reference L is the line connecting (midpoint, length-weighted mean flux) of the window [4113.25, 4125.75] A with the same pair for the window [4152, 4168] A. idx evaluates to 1.9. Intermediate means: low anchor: 13.3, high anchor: 13.5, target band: 12.6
